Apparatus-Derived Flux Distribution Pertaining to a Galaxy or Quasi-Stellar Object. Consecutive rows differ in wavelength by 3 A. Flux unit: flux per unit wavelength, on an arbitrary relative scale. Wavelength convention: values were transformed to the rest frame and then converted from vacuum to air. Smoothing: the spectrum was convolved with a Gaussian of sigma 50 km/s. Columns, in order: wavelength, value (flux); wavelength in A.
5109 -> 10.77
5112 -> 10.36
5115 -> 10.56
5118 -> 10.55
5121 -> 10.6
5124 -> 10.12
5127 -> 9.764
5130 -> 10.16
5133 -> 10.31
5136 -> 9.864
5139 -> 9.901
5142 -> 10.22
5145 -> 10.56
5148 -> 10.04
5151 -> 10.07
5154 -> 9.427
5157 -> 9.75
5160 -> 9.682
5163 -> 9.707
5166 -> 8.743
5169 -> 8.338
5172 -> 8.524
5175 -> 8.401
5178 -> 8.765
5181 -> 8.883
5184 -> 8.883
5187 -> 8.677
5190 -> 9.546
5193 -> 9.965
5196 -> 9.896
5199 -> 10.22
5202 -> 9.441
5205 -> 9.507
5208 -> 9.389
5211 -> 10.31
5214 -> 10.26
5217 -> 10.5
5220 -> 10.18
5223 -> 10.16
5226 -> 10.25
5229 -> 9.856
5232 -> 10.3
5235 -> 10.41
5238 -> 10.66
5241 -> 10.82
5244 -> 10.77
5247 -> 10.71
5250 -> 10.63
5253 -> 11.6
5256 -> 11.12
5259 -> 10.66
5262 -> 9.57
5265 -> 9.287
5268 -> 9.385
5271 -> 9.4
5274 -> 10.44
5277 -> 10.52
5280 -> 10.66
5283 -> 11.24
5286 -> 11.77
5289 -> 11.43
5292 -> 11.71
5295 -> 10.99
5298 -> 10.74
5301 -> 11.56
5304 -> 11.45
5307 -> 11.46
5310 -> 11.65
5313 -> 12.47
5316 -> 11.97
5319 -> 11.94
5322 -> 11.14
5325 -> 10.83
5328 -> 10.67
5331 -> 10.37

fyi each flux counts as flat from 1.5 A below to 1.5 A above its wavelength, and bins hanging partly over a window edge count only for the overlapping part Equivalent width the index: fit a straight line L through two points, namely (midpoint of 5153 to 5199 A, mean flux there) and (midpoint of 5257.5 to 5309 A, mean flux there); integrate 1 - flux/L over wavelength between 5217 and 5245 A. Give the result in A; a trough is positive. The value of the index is -1.1 A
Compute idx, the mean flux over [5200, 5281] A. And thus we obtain 10.2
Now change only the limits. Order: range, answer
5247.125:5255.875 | 11.1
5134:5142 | 9.97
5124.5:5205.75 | 9.54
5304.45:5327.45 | 11.6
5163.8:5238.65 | 9.59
